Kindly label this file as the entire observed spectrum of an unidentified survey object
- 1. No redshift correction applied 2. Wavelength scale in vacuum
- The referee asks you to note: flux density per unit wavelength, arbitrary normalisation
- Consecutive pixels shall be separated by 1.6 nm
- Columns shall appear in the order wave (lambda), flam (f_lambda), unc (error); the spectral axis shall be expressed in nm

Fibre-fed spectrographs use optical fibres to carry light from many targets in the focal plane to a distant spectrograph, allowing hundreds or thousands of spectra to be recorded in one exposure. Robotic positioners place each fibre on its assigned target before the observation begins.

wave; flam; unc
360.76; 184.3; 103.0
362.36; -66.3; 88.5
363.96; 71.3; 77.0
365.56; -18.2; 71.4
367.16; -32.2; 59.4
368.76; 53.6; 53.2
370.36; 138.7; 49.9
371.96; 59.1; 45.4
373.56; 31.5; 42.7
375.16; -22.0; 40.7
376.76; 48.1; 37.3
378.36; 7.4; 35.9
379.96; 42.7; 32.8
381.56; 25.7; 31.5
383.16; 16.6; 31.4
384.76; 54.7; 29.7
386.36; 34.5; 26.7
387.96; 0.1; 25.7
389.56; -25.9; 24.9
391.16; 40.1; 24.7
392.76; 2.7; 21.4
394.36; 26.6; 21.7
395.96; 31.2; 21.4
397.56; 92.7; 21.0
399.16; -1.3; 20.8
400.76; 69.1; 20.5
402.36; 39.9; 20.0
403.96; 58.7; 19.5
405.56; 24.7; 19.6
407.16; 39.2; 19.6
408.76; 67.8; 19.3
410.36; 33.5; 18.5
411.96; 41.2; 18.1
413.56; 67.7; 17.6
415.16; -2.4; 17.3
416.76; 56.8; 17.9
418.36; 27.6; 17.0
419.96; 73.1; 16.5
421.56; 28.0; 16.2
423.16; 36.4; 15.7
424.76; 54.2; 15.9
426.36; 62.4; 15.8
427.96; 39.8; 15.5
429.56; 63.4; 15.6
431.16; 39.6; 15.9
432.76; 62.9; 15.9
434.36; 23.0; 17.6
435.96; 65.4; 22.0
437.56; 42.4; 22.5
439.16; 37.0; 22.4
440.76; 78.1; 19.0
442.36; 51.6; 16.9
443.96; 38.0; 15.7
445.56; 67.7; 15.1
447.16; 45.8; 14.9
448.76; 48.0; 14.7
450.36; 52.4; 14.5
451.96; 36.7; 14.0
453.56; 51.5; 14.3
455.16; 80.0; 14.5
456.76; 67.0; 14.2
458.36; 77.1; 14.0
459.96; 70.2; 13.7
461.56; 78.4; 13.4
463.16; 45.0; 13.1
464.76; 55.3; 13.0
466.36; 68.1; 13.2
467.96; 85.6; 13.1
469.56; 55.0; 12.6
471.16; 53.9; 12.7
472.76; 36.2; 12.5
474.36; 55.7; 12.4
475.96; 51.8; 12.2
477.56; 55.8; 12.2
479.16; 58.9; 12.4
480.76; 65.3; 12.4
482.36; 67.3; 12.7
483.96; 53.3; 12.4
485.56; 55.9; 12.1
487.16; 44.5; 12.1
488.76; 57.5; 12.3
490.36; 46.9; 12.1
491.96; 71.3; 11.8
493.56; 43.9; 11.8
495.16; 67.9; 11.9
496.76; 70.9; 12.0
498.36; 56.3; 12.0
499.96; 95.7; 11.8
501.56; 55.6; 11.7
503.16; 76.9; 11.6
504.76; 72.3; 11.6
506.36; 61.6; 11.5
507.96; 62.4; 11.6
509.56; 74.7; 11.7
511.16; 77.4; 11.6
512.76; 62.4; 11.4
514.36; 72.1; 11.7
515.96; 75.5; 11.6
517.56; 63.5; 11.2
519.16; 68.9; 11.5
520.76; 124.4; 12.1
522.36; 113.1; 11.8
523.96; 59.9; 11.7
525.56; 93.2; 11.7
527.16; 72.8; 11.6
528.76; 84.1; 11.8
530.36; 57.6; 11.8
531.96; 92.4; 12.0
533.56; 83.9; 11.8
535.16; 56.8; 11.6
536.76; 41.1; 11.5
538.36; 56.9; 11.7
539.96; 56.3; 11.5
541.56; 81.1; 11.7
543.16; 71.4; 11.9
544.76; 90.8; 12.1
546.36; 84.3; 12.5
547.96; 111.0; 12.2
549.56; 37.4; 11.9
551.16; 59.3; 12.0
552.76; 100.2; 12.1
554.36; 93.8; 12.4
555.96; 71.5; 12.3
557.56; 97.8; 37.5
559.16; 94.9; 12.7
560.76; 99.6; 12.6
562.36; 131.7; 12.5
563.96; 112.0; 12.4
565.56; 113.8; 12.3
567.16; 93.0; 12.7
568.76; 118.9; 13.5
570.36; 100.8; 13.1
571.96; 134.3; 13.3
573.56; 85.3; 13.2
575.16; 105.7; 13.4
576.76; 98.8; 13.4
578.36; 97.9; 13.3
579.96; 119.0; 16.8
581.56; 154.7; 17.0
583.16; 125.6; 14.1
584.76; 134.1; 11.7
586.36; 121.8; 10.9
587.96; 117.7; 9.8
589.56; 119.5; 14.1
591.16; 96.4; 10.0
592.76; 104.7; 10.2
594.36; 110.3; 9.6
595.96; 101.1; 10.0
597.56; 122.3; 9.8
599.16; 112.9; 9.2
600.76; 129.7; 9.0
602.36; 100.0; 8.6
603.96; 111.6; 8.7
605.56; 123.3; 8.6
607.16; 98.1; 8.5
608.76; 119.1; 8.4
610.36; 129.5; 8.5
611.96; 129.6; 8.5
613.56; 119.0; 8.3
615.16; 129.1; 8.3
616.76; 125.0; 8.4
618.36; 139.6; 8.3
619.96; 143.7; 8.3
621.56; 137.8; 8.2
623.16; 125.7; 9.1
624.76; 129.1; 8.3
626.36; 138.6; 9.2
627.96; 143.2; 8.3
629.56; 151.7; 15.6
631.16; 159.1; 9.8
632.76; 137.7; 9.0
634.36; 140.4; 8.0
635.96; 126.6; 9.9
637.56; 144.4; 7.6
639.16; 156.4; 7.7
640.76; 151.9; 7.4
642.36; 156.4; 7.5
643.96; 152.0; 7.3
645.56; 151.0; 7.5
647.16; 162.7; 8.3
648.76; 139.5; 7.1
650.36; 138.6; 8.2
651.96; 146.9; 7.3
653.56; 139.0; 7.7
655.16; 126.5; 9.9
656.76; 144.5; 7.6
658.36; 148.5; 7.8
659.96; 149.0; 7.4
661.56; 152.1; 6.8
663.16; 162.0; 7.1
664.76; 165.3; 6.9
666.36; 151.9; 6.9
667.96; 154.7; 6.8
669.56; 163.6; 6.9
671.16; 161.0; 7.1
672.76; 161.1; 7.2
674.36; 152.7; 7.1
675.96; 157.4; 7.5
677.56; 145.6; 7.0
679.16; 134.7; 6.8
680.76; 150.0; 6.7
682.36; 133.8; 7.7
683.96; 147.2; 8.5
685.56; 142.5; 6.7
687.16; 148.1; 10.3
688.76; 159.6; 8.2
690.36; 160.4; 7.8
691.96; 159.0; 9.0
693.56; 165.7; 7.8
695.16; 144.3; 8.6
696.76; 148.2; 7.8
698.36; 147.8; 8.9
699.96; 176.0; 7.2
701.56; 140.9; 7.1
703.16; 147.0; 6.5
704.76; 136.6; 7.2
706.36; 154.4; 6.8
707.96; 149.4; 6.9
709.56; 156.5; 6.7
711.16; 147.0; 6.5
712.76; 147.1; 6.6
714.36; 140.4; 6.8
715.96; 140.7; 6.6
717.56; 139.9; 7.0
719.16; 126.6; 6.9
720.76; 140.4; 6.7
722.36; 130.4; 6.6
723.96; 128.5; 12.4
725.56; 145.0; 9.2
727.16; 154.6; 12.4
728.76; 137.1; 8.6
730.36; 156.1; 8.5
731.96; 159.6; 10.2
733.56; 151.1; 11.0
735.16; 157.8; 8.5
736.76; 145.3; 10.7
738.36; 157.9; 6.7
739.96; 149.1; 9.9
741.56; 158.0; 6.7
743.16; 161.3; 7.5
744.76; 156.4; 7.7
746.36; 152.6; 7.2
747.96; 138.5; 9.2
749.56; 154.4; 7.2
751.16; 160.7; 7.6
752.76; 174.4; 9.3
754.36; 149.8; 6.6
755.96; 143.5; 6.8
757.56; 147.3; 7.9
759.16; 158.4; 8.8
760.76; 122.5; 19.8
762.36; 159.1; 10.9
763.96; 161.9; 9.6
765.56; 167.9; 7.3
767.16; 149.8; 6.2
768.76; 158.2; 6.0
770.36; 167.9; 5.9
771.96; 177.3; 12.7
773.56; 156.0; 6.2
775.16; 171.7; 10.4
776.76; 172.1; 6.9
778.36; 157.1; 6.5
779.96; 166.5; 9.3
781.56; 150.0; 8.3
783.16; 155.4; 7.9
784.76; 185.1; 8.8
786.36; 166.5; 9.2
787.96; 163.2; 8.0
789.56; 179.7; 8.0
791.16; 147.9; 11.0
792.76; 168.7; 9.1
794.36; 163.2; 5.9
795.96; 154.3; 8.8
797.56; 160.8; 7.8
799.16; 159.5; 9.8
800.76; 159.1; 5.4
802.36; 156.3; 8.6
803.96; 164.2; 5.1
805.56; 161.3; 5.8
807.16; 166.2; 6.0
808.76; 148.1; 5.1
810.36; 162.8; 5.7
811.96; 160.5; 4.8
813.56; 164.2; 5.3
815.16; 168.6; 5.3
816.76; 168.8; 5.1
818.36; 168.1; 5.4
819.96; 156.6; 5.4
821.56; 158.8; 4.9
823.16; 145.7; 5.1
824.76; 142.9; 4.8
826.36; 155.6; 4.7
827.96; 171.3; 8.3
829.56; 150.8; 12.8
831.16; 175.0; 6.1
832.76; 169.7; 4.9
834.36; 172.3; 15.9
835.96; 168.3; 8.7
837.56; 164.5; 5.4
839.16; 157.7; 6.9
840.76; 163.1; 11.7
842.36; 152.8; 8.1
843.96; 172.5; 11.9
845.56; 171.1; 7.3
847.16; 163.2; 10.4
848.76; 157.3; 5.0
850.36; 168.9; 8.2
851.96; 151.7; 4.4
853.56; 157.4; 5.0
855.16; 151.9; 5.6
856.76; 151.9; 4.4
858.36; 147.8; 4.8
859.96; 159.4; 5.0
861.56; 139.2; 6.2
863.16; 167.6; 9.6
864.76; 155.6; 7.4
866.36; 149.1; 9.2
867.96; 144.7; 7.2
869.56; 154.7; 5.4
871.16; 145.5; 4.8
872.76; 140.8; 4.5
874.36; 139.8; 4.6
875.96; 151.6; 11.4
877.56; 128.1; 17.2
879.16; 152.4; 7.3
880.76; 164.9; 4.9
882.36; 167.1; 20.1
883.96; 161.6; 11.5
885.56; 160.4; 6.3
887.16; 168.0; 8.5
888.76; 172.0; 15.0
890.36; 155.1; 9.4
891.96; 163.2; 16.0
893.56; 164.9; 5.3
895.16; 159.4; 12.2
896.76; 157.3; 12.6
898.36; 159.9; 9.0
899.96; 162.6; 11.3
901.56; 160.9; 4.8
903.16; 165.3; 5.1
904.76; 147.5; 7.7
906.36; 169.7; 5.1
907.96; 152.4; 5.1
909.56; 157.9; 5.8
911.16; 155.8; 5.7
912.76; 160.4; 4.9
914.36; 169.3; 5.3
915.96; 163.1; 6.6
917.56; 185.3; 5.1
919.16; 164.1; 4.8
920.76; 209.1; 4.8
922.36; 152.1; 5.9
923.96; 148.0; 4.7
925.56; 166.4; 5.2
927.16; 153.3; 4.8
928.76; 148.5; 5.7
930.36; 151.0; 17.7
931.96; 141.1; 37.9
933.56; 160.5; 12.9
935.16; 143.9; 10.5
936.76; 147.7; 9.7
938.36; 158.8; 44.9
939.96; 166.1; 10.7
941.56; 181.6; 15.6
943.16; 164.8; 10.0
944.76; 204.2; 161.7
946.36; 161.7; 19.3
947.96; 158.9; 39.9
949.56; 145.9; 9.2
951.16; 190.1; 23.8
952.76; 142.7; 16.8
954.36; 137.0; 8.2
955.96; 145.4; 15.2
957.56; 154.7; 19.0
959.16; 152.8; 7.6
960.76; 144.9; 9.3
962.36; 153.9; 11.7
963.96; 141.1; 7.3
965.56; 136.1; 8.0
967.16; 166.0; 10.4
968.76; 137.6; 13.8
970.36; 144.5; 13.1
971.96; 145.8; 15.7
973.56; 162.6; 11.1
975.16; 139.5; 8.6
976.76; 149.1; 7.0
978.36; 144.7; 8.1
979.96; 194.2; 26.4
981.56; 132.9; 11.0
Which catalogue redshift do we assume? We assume 0.398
